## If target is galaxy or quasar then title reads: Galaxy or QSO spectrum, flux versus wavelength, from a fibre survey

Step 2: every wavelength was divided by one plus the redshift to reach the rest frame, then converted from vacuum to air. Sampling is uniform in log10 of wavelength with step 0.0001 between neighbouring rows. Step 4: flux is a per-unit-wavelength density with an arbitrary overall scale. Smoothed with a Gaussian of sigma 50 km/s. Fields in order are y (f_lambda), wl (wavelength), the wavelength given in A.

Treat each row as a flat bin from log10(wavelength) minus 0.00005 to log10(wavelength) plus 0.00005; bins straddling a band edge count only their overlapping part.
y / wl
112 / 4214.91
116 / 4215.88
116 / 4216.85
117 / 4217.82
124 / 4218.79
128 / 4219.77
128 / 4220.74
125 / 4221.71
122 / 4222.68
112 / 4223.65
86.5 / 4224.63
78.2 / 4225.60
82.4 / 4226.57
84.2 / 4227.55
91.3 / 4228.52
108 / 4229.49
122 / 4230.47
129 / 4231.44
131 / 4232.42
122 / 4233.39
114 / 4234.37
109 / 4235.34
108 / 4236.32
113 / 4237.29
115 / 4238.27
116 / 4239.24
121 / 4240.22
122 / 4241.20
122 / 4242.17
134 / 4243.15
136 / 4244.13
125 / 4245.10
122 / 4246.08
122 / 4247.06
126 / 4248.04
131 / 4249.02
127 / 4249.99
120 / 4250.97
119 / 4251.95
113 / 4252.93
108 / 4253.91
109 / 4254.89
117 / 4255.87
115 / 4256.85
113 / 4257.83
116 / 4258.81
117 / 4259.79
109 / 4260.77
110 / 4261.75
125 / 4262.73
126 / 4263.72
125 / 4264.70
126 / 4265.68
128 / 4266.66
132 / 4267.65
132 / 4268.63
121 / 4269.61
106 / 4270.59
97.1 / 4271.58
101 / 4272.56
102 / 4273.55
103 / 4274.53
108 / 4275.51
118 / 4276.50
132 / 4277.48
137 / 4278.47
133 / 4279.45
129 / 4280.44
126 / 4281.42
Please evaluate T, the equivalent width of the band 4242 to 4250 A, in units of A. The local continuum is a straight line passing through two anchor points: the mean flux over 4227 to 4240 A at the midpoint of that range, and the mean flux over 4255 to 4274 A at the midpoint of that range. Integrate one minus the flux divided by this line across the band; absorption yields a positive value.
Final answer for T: -0.9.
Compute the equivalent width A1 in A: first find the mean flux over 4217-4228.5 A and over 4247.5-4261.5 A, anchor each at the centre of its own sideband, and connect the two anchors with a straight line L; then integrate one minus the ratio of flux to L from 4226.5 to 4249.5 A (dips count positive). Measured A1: -1.1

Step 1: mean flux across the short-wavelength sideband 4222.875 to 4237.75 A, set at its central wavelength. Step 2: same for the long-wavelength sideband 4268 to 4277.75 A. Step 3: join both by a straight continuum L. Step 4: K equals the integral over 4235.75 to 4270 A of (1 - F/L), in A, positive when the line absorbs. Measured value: -3.5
